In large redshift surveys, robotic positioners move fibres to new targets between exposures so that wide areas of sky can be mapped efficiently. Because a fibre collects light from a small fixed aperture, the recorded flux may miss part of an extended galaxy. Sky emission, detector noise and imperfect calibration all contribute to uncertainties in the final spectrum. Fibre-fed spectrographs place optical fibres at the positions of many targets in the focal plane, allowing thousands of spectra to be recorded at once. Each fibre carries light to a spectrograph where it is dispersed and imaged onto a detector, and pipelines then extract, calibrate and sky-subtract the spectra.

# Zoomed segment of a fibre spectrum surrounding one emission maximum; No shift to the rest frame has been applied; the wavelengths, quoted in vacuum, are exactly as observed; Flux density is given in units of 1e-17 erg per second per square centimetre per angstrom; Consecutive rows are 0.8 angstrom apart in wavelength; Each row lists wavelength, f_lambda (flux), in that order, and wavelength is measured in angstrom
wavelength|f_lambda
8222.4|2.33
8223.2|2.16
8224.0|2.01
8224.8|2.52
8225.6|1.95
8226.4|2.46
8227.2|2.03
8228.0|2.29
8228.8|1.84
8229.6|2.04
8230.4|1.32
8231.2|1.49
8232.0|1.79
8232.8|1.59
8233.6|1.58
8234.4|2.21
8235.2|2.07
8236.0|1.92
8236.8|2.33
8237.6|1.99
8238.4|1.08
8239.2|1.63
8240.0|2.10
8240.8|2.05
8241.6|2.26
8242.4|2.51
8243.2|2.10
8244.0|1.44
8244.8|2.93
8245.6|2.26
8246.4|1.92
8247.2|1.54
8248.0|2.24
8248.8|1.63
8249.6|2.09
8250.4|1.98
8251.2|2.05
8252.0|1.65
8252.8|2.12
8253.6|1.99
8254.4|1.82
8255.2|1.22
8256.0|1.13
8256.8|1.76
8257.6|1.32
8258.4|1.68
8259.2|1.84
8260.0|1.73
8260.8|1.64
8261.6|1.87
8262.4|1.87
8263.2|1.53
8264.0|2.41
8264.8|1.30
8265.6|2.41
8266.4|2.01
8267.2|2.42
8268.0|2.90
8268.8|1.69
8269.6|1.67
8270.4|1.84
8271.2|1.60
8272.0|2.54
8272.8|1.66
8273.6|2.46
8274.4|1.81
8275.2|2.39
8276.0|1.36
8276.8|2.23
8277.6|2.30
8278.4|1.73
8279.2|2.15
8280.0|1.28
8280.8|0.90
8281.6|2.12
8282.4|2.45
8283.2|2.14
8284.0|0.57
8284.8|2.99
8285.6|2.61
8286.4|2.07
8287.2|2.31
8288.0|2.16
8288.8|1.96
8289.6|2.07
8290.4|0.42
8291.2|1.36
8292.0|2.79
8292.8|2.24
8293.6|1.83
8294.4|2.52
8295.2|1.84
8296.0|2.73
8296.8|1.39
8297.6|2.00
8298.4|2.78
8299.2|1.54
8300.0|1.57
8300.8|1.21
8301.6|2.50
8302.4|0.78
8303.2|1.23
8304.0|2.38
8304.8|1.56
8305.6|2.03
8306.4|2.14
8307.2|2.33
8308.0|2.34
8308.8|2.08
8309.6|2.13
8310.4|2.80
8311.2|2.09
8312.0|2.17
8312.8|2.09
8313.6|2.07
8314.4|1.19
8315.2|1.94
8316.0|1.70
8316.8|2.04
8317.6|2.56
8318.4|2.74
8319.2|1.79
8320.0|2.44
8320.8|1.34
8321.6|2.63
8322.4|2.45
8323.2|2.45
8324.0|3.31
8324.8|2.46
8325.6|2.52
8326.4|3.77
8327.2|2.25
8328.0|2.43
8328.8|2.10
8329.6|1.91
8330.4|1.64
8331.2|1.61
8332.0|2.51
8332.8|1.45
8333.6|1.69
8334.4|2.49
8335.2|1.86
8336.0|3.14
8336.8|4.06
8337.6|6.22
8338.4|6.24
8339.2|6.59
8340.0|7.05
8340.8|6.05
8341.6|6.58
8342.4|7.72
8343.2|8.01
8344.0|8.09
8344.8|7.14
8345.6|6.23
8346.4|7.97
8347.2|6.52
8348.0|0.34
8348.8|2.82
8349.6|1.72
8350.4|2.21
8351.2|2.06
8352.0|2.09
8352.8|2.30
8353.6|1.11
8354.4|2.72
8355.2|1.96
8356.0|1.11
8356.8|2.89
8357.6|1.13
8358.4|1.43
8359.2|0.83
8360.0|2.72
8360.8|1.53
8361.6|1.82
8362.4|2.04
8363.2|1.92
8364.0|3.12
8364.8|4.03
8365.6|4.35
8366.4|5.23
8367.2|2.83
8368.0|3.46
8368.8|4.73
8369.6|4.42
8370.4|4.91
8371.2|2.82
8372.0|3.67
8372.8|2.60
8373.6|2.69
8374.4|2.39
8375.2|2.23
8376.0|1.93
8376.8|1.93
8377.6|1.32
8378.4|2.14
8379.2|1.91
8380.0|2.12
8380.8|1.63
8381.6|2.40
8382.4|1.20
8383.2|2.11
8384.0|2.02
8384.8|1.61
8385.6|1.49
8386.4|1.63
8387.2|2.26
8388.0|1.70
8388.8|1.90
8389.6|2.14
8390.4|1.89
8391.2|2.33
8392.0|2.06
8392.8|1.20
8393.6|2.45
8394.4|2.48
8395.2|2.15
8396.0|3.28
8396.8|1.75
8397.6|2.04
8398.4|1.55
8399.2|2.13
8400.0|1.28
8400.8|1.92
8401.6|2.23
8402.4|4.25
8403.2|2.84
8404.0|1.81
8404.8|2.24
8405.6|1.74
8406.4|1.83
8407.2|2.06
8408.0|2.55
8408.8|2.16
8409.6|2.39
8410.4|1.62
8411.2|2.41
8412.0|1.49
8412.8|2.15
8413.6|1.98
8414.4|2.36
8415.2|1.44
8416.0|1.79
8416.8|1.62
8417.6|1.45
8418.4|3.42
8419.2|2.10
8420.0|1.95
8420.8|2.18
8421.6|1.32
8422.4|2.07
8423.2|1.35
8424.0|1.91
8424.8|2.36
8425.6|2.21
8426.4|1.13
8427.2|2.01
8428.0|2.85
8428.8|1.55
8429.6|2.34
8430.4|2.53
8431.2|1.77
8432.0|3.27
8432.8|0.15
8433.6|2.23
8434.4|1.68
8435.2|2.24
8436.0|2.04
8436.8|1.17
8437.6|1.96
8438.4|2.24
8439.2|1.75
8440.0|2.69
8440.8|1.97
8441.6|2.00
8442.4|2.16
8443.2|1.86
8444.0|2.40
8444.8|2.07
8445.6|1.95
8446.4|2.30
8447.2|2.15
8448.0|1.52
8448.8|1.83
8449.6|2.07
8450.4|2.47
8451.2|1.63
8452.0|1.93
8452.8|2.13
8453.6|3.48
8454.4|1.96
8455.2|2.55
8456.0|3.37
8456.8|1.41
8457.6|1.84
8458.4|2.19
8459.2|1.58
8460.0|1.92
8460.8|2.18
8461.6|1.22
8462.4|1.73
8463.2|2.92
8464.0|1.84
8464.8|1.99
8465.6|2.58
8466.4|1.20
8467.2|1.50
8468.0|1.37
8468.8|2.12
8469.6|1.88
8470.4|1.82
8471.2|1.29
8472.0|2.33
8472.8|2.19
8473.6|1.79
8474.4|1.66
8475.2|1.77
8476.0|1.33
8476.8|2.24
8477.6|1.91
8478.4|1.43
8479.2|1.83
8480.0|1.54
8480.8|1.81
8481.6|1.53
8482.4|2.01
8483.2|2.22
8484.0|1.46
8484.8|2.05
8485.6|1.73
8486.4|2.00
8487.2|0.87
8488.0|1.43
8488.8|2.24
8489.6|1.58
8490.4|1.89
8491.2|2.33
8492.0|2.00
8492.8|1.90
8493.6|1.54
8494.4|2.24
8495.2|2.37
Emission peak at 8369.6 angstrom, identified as [N II]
